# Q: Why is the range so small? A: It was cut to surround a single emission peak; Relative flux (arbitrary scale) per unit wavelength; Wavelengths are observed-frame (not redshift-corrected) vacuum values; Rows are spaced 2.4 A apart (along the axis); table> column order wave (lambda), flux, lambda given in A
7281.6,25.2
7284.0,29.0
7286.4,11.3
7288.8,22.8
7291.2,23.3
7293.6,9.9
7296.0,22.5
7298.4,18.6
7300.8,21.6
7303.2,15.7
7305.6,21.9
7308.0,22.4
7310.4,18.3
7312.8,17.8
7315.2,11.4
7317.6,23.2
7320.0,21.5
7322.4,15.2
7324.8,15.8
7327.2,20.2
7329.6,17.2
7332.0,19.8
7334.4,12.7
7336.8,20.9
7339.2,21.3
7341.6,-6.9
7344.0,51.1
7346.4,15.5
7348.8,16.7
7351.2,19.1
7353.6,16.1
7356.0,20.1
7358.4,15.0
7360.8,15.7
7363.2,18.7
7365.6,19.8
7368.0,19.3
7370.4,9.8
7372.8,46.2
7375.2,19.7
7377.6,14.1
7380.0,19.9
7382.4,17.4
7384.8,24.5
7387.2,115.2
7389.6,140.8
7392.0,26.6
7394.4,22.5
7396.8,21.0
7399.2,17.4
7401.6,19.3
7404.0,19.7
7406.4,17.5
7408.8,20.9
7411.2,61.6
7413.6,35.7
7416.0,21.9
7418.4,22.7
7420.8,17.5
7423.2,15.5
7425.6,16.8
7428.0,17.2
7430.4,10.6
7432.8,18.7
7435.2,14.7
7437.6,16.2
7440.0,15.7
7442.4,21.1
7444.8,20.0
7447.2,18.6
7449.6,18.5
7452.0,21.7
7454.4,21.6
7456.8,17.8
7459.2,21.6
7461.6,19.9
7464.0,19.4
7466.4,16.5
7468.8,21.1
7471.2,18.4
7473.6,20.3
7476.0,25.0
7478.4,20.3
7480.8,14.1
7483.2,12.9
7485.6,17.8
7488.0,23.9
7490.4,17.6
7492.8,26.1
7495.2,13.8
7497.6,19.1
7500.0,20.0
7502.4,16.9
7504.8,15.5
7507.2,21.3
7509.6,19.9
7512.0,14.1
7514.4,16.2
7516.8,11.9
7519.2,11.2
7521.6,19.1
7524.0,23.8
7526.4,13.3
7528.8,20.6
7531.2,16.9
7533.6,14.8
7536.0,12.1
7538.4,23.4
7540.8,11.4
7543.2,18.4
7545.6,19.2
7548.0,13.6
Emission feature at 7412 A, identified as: [N II]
